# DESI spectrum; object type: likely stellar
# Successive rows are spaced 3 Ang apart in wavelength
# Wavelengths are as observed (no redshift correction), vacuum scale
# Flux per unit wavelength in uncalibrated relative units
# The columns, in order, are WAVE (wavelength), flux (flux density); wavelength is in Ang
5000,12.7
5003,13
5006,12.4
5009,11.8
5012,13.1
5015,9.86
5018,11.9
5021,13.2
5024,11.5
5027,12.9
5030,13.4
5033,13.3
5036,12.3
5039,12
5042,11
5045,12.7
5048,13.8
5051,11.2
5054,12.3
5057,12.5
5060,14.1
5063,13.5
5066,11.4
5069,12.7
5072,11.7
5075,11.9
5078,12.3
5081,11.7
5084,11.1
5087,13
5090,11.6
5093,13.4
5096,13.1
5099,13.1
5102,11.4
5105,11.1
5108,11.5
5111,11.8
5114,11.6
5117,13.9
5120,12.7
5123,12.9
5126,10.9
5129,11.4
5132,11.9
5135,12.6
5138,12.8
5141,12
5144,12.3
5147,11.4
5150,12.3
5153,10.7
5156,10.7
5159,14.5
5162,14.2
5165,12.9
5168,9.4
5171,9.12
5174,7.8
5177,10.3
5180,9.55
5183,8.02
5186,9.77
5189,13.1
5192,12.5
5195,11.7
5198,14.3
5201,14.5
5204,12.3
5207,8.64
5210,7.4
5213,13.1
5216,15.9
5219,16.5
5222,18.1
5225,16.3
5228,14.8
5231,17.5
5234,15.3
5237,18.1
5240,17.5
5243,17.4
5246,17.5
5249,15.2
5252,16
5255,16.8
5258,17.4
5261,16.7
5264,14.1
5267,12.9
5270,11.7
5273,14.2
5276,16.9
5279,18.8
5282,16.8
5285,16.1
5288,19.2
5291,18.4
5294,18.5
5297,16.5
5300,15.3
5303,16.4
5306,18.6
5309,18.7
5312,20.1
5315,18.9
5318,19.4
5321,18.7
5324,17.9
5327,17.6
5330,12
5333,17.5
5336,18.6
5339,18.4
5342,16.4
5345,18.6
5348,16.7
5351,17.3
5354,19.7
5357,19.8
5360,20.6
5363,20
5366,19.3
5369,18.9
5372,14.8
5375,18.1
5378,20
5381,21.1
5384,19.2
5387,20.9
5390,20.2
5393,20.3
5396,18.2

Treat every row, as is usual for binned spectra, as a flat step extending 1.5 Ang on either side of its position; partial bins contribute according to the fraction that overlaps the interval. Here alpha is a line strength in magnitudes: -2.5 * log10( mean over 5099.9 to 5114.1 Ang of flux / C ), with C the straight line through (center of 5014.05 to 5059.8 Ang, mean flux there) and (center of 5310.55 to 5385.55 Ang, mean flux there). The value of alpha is 0.19 mag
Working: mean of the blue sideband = 12.3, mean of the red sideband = 18.4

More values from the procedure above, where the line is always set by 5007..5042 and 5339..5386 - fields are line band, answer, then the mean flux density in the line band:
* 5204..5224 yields 0.20 mag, 13.3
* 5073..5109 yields 0.12 mag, 12.1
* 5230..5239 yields -0.05 mag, 17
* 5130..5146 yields 0.18 mag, 12.3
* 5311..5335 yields 0.01 mag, 17.7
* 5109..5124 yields 0.12 mag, 12.5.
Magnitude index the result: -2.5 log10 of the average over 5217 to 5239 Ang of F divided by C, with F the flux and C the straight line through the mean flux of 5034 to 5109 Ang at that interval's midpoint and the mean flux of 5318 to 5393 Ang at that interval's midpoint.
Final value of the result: -0.065 mag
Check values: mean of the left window 12.3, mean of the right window 18.5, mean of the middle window 16.7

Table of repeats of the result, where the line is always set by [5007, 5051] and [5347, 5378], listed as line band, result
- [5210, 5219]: 0.16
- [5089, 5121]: 0.12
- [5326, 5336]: 0.13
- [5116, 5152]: 0.17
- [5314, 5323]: -0.07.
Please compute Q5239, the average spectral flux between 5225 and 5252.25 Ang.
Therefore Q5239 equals 16.6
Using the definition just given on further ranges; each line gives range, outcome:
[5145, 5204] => 11.4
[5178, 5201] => 11.5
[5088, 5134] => 12.2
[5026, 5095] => 12.4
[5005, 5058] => 12.3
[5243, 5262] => 16.7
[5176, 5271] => 14.1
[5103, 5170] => 12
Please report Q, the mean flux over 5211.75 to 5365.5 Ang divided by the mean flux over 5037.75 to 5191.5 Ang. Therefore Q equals 1.44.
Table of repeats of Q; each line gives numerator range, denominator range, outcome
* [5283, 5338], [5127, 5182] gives 1.55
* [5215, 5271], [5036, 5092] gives 1.32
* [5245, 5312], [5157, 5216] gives 1.46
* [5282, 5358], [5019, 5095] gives 1.43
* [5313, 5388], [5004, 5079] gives 1.49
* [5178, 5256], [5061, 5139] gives 1.16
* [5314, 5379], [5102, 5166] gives 1.49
